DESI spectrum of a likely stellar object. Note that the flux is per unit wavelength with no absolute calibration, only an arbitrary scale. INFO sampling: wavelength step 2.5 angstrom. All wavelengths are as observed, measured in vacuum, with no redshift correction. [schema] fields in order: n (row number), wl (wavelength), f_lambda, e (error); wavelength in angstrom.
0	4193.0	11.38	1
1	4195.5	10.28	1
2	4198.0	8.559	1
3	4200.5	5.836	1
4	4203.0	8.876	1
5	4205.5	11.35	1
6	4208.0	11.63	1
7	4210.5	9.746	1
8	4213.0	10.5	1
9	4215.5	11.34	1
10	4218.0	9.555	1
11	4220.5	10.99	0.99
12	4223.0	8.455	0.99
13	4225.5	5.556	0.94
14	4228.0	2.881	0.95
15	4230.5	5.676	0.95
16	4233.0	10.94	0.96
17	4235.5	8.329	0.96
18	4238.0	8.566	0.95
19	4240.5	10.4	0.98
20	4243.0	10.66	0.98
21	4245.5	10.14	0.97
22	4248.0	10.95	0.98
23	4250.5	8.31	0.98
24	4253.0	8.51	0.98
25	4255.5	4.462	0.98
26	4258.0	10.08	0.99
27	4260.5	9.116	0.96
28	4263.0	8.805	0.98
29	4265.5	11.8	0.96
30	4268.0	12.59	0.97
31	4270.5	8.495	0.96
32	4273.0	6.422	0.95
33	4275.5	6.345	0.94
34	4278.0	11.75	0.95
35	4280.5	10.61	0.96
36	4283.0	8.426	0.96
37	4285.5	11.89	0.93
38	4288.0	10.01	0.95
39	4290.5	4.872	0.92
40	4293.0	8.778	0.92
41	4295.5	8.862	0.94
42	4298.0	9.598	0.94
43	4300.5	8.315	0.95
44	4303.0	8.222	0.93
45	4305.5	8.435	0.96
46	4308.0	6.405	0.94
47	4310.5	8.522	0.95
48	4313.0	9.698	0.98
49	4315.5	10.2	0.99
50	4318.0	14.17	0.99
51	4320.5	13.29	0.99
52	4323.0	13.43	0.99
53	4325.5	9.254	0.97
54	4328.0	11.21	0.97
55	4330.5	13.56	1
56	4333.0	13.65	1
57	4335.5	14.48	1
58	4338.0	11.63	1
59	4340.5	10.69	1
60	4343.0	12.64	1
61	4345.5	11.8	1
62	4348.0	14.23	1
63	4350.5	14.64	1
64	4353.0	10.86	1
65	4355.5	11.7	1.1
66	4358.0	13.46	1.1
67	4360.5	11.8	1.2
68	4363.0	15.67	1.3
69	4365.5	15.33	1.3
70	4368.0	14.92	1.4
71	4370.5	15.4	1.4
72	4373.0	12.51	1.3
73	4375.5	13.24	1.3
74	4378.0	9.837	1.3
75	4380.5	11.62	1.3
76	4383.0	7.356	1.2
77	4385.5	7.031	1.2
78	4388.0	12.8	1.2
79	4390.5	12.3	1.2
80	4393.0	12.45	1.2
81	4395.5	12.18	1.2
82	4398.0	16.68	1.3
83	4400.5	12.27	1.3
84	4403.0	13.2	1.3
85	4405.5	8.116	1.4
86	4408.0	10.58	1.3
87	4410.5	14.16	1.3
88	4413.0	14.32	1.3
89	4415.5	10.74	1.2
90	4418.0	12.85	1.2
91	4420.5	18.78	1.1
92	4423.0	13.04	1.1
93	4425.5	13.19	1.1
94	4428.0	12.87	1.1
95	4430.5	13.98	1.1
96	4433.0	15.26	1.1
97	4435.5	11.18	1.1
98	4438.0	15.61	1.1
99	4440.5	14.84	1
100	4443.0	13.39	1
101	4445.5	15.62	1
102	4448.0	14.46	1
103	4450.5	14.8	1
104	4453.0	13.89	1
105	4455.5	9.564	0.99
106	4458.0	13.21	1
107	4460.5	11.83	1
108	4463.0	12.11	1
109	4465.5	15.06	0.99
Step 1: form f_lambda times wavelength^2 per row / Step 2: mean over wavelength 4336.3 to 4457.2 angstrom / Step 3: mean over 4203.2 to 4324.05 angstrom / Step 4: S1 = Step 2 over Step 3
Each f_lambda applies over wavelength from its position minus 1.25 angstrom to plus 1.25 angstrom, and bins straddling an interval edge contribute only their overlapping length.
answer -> 1.47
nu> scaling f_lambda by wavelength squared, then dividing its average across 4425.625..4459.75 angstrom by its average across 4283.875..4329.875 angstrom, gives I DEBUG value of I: 1.49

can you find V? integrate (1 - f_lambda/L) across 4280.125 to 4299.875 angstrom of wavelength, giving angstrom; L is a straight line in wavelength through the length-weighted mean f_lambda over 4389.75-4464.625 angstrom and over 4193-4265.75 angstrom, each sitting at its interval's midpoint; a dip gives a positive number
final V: 2.5 angstrom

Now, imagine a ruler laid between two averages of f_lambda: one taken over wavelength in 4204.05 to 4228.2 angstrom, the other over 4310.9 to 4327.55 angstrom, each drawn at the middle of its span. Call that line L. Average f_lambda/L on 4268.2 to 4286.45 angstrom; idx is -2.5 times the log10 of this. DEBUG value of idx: 0.15 mag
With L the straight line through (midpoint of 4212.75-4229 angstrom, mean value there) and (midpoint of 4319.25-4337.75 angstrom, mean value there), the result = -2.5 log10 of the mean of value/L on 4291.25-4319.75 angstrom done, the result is 0.27 mag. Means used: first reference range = 8.43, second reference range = 12.6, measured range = 9.2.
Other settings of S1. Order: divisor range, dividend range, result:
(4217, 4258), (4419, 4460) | 1.81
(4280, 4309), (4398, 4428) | 1.58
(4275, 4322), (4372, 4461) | 1.43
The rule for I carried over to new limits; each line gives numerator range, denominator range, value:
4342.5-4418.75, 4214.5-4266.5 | 1.51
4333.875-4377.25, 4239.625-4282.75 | 1.48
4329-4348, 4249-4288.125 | 1.43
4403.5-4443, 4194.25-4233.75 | 1.66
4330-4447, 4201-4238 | 1.57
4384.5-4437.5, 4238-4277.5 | 1.50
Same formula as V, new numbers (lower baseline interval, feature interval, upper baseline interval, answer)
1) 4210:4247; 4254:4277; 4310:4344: 3.1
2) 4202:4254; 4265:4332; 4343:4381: 8.8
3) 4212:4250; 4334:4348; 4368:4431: -1.5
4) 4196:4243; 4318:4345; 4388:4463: -2.8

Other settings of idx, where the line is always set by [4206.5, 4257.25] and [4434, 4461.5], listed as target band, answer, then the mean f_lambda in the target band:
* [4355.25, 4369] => -0.19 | 13.9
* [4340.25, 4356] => -0.10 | 12.5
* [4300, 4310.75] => 0.31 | 7.91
